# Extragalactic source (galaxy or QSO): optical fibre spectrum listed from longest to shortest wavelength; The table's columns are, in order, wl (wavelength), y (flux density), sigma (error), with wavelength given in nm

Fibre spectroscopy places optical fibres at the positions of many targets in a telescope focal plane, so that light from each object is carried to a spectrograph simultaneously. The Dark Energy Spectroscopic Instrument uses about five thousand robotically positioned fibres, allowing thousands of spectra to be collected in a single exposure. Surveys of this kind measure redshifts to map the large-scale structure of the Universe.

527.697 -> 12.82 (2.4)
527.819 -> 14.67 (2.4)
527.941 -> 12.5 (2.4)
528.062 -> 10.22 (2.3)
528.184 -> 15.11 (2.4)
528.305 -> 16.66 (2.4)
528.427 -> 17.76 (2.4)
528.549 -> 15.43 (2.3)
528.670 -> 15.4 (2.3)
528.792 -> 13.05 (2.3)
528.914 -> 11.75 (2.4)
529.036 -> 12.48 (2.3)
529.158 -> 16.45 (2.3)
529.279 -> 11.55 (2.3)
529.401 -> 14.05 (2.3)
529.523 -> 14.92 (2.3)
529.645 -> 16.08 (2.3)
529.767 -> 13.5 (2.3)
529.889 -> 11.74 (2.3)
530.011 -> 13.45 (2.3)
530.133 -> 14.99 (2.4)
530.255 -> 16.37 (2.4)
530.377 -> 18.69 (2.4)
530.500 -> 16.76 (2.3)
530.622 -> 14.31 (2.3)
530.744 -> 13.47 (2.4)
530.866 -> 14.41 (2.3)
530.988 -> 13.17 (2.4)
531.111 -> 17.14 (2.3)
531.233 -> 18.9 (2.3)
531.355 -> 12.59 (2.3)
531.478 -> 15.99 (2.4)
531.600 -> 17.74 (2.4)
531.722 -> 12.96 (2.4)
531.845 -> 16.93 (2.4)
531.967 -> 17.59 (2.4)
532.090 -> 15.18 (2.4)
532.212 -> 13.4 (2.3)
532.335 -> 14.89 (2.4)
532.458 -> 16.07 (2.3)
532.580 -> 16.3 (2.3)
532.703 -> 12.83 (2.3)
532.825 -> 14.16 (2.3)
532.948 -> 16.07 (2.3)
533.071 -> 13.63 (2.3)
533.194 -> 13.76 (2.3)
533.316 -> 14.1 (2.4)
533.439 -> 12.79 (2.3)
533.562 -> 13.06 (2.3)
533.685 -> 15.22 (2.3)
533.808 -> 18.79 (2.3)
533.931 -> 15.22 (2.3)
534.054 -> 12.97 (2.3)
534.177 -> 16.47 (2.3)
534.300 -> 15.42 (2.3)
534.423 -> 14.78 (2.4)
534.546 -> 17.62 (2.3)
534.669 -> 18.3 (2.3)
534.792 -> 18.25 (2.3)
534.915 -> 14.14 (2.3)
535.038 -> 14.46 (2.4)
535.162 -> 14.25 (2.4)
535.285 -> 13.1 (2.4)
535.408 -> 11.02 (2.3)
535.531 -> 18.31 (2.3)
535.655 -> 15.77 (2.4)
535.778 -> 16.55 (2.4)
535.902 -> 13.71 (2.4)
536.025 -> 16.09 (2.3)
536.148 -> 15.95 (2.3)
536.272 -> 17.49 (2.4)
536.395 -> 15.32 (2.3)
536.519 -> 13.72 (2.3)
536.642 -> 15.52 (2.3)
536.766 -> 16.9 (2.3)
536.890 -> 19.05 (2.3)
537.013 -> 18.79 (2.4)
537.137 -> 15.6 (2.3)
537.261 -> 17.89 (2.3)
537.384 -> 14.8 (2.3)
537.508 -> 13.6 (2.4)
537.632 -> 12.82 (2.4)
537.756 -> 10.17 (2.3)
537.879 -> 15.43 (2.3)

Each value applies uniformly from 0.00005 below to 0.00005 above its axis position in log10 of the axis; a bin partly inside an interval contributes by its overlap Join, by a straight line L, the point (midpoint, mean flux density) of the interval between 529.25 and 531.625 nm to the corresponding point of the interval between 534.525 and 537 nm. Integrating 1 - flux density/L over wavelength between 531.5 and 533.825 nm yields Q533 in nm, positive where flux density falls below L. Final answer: 0.05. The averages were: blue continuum 15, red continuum 15.8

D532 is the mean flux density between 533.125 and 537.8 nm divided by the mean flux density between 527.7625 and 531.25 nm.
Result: 1.05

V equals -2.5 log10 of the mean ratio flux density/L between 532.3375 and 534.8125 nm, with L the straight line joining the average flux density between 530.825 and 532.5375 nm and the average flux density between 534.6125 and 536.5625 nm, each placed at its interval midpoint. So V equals 0.02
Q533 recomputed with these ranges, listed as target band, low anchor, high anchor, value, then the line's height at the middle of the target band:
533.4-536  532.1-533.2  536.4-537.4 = 0.04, 15.6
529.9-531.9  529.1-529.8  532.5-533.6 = -0.15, 14.3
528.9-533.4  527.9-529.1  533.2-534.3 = -0.12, 14.4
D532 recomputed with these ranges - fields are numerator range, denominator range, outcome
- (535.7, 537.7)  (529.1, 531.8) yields 1.06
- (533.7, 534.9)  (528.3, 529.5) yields 1.13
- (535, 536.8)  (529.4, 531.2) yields 1.02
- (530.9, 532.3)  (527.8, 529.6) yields 1.10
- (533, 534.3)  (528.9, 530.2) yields 1.06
